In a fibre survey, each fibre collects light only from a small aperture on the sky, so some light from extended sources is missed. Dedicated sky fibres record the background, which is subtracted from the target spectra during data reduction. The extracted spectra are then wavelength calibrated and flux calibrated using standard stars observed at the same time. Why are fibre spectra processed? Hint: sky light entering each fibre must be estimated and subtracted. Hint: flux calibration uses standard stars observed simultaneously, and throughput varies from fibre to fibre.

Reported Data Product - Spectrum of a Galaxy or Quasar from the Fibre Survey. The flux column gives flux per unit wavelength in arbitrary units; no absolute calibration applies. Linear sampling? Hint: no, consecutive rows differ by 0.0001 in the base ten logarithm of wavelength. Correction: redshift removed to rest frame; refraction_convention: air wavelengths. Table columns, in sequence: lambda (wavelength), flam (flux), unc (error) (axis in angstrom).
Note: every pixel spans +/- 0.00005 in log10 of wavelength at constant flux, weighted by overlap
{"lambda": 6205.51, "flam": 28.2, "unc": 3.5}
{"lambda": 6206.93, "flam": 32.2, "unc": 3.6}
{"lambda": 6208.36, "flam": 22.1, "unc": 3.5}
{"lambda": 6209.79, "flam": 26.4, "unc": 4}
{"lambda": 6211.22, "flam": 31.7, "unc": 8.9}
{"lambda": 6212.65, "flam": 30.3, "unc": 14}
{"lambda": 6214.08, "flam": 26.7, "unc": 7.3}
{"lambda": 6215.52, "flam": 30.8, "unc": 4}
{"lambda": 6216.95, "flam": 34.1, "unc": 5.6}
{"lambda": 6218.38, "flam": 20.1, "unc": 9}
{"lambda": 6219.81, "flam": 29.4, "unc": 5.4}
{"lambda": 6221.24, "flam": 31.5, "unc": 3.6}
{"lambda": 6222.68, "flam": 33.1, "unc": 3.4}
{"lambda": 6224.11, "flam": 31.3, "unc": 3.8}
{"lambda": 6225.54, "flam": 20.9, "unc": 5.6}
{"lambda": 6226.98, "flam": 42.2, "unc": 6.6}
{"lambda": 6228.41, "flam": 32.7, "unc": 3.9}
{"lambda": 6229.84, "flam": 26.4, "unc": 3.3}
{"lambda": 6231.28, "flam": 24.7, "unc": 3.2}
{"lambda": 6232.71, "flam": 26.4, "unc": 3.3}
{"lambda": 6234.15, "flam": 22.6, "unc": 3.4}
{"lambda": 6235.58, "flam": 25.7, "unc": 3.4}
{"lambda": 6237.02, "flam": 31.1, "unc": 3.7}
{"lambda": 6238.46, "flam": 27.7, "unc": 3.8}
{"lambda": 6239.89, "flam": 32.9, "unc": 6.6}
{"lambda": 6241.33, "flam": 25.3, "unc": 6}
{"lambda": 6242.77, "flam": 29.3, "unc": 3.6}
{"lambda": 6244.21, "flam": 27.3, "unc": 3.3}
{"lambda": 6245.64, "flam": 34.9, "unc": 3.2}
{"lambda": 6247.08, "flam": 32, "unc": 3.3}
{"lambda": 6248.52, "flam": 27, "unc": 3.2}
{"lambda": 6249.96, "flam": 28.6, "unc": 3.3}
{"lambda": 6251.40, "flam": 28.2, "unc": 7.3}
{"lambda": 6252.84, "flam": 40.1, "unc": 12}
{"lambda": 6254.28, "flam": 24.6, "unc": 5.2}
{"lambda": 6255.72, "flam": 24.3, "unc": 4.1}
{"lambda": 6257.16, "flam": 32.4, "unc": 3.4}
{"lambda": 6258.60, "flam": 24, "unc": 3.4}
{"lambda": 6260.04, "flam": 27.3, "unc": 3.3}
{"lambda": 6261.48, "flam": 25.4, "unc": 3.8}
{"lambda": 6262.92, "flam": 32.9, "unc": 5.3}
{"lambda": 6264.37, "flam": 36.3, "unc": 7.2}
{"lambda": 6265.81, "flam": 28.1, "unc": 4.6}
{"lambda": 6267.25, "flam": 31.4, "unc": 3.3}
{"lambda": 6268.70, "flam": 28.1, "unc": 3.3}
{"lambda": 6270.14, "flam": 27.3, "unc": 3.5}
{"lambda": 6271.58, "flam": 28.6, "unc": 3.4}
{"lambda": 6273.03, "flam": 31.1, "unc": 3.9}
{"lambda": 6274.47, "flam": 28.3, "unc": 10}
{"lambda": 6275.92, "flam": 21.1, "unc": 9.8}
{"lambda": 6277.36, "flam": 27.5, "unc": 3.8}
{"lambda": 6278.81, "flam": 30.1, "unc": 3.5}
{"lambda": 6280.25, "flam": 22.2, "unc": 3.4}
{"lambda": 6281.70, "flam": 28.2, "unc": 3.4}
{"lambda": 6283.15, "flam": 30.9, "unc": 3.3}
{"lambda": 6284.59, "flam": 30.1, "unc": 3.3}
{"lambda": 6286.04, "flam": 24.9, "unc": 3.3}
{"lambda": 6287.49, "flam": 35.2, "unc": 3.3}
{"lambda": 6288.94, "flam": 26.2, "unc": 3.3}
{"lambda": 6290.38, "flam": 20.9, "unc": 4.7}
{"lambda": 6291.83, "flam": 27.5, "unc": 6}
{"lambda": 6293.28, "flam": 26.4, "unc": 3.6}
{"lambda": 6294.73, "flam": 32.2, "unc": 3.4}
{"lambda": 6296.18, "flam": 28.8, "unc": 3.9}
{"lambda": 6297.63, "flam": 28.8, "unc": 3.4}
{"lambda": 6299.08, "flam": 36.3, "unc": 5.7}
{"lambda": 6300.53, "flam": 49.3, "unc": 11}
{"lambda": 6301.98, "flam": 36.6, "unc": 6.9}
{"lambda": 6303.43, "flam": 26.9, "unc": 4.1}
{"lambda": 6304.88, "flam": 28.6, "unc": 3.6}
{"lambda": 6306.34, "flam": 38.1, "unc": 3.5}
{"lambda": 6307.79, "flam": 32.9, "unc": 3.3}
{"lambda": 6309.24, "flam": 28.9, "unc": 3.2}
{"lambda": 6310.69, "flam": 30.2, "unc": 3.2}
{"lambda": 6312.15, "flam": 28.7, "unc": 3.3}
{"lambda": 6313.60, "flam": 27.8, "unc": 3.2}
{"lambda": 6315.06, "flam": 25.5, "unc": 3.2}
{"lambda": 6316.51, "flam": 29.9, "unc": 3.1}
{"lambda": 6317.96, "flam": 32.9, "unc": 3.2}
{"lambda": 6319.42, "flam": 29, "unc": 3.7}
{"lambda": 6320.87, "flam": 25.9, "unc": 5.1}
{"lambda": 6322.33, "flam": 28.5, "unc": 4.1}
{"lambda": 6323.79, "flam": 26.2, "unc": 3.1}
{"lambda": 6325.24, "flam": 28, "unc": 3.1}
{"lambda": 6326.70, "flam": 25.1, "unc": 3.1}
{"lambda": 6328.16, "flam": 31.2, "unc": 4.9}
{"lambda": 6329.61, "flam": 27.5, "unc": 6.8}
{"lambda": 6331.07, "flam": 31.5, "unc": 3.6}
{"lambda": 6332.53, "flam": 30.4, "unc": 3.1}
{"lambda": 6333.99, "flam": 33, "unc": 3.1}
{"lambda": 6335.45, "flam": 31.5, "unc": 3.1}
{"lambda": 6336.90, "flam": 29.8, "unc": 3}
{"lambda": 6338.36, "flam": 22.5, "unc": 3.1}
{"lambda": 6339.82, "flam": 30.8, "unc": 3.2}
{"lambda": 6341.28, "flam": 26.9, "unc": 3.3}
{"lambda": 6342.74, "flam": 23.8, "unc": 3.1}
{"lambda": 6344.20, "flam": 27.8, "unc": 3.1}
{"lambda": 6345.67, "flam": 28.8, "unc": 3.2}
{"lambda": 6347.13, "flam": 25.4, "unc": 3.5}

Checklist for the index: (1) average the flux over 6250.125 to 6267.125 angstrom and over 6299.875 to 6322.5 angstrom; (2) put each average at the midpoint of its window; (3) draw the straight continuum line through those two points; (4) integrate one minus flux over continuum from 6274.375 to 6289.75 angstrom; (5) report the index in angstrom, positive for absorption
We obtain 1.3 angstrom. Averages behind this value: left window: 29.5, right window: 31.2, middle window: 27.6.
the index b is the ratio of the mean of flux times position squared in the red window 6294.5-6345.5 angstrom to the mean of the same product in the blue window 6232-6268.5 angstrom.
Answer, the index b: 1.06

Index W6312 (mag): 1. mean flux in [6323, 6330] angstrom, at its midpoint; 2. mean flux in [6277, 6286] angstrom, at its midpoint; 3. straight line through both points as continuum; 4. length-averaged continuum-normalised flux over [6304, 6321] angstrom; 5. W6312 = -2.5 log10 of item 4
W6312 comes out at -0.085 mag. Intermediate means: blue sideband 27.9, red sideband 27.6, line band 30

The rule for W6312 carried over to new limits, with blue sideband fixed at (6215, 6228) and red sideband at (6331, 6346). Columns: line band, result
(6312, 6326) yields 0.028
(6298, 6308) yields -0.209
